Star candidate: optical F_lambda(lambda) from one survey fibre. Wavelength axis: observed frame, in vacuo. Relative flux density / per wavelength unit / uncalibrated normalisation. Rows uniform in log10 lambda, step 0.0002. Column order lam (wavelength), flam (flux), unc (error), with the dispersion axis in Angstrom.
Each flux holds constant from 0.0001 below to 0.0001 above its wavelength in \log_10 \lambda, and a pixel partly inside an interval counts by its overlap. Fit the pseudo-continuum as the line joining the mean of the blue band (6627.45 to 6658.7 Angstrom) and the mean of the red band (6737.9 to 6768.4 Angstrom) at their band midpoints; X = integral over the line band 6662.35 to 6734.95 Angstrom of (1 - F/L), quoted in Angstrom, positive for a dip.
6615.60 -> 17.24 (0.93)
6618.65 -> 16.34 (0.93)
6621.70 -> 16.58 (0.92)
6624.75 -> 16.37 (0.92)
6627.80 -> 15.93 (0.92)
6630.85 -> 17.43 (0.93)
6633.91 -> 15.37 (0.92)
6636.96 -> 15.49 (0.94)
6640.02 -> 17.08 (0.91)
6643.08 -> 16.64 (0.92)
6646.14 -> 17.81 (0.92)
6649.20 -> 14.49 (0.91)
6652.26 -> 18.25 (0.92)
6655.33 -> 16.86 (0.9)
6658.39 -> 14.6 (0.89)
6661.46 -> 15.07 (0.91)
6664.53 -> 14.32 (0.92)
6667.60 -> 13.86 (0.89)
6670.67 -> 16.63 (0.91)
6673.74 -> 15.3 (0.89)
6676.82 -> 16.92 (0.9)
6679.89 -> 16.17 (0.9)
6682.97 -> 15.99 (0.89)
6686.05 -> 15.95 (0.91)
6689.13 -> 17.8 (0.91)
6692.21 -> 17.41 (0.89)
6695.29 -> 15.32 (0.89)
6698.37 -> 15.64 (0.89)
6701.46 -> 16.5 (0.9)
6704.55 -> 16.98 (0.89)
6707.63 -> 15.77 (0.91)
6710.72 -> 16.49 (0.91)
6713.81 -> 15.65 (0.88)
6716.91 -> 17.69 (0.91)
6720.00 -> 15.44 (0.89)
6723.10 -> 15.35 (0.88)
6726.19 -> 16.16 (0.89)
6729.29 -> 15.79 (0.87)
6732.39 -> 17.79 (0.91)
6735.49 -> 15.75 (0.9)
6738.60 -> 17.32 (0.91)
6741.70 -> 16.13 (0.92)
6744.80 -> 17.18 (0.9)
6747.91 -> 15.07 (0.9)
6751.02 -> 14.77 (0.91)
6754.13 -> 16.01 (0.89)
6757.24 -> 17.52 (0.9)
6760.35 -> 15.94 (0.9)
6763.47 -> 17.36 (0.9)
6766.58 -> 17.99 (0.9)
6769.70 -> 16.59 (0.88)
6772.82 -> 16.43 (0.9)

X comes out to 1.6 Angstrom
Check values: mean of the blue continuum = 16.4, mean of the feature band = 16.1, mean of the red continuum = 16.5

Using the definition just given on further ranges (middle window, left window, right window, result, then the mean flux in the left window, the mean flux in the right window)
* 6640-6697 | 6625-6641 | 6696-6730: 0.3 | 16.2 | 16.1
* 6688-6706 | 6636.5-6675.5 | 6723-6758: -0.6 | 15.9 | 16.2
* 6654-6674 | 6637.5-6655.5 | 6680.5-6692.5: 1.8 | 16.8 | 16.7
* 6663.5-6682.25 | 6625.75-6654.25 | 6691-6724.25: 0.9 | 16.5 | 16.2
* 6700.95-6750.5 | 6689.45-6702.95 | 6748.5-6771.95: 0.5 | 16.4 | 16.5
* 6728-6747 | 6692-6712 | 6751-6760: -0.4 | 16.2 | 16.3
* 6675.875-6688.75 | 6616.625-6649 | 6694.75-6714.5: -0.1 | 16.4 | 16.1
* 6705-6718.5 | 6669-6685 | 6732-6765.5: -0.1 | 16.2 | 16.4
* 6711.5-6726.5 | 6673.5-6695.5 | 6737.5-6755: 0.2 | 16.5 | 16.1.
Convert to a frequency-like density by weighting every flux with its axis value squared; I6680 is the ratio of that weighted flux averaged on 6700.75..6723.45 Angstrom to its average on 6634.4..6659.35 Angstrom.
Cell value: 1.0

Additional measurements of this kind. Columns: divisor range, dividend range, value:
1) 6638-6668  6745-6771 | 1.06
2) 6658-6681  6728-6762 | 1.08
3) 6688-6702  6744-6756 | 0.97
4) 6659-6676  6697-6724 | 1.09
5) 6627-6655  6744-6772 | 1.03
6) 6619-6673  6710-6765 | 1.04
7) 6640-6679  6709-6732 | 1.03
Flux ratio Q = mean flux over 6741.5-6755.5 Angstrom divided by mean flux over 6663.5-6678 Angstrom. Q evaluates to 1.03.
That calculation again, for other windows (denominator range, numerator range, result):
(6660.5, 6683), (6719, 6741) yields 1.05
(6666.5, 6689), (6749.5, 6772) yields 1.04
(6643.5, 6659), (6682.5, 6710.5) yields 0.99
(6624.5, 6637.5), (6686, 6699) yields 1.02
